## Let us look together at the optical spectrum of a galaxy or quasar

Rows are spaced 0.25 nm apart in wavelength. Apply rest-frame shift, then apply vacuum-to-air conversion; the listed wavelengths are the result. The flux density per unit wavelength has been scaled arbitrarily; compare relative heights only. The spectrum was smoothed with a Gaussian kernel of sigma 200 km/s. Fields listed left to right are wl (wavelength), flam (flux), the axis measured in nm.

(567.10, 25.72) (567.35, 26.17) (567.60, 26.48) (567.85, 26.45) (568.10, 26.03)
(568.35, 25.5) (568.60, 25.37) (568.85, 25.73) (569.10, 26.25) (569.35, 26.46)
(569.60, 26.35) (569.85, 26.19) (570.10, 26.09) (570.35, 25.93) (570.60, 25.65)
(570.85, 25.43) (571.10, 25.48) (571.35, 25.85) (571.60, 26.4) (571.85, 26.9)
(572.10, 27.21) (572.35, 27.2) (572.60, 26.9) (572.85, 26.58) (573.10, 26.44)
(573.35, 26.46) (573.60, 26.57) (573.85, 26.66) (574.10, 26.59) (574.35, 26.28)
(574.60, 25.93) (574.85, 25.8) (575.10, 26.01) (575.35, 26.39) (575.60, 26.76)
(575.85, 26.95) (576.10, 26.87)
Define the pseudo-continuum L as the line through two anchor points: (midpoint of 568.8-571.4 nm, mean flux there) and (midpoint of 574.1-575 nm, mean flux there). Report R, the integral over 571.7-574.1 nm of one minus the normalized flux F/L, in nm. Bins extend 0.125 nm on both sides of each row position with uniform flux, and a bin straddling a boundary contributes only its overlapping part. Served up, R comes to -0.07 nm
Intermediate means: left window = 26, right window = 26.1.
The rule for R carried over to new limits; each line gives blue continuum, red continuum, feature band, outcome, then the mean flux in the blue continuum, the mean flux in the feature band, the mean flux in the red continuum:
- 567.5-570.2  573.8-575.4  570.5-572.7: -0.02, 26.1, 26.3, 26.2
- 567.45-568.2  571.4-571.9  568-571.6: 0.07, 26.3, 25.9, 26.5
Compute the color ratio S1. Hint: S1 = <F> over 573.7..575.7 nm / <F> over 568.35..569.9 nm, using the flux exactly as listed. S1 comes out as 1.01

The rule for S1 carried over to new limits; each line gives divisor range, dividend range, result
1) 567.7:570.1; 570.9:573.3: 1.02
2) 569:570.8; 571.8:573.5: 1.03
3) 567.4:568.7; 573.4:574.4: 1.02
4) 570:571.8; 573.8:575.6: 1.01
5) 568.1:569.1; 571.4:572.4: 1.04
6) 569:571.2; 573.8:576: 1.01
